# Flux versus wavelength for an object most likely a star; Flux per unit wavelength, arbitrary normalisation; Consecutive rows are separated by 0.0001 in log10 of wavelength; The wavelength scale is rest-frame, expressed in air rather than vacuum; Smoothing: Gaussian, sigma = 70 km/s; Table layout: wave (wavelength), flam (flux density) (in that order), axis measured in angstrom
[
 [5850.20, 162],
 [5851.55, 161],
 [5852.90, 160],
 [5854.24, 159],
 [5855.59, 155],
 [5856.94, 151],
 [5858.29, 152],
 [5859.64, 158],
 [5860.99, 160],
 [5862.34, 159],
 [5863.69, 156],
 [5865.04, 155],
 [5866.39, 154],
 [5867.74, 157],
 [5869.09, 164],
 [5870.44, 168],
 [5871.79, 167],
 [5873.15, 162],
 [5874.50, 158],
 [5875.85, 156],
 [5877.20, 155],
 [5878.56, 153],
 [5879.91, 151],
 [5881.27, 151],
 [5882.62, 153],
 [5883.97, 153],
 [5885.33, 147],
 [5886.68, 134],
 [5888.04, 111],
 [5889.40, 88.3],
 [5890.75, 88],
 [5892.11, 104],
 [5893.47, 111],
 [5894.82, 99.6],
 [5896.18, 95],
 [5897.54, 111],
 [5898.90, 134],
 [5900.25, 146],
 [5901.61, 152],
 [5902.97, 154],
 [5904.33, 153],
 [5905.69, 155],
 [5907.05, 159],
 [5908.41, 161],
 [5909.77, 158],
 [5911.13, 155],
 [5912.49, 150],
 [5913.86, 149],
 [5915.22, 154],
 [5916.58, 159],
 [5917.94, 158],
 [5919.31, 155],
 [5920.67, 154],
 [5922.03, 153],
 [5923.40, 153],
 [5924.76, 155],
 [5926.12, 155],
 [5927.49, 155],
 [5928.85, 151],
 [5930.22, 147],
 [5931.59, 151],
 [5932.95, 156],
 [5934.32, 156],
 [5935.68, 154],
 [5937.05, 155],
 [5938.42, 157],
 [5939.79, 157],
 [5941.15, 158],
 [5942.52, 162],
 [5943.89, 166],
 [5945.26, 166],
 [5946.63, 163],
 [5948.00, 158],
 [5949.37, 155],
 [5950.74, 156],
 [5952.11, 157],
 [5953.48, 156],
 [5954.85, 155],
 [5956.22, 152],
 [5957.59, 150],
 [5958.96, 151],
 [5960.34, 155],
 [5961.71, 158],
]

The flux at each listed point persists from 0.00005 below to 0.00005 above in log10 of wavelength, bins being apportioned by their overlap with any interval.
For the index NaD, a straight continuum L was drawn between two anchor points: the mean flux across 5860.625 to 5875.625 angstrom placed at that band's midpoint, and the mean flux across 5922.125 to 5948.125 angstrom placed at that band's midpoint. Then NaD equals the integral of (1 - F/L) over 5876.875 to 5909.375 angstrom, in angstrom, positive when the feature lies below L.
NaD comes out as 5.0 angstrom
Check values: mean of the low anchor 160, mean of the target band 134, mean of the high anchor 156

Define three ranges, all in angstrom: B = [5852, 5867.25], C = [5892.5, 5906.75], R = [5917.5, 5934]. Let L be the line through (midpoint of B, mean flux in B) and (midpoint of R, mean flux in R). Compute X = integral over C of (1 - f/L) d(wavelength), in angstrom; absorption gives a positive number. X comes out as 2.2 angstrom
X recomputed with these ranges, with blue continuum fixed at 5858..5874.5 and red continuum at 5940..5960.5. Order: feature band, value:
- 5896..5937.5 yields 2.0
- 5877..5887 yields 0.6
